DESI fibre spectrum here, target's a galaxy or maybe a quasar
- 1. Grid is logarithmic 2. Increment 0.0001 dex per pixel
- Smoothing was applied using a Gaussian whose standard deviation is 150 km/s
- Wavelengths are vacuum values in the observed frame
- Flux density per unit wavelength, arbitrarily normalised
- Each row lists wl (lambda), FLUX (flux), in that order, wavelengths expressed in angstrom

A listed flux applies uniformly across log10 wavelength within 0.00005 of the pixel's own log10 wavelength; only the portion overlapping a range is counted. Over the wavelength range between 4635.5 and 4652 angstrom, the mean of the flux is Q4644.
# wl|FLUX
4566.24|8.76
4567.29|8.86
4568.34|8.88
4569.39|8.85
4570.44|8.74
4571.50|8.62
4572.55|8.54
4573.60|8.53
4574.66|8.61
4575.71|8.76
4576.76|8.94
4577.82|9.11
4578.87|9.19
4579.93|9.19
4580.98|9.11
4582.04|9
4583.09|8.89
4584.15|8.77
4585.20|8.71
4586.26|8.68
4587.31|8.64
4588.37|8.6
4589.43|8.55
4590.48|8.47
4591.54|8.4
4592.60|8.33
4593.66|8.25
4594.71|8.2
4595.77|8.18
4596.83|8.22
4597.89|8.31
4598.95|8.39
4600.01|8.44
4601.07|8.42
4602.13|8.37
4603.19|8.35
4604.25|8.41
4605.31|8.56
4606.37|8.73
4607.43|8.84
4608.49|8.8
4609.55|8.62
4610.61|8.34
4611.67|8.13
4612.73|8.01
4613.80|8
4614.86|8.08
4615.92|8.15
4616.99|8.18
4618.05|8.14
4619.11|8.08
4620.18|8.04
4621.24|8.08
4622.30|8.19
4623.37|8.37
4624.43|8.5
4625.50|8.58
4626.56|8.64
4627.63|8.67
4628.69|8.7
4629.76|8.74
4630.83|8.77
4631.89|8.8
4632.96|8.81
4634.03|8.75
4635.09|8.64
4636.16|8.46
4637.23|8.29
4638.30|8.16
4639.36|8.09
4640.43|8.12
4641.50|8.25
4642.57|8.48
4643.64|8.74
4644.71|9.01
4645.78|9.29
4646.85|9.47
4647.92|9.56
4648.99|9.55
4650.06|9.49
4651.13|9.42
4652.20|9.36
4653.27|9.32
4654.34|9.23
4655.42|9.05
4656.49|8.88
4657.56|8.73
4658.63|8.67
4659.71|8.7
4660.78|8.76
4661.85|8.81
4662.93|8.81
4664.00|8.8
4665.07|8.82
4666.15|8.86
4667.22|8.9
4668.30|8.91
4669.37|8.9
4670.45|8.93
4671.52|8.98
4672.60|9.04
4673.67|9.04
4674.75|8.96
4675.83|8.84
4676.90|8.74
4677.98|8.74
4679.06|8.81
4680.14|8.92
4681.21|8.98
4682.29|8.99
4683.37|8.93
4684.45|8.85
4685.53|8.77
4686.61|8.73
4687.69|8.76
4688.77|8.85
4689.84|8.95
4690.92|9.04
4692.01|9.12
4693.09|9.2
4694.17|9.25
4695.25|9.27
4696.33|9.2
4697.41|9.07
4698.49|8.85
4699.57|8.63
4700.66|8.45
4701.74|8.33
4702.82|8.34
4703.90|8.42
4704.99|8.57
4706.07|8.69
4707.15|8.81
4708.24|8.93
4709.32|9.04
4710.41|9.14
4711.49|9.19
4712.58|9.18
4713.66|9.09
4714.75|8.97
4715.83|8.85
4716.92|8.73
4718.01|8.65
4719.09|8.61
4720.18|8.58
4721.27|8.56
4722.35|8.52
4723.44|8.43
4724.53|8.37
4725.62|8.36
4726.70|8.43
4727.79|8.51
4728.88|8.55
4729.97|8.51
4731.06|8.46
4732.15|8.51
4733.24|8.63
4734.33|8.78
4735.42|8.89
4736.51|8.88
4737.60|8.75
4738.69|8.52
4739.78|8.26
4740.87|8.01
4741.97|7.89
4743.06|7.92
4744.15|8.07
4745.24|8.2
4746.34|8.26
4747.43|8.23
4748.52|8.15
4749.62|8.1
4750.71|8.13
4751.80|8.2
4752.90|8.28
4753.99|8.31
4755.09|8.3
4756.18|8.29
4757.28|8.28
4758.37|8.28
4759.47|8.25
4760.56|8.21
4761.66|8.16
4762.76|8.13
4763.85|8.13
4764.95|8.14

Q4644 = 8.83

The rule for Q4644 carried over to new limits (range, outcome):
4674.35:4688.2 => 8.84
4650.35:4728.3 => 8.85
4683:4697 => 9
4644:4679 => 9.01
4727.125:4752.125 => 8.37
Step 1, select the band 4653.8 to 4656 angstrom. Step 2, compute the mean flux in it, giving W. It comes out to 9.12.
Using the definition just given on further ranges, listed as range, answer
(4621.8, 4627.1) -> 8.45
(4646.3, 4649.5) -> 9.53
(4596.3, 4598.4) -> 8.26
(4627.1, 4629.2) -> 8.71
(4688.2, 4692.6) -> 8.99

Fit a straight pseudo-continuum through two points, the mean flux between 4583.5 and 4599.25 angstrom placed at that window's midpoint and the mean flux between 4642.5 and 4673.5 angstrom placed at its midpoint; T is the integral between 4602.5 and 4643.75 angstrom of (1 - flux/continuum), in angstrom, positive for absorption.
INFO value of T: 1.5 angstrom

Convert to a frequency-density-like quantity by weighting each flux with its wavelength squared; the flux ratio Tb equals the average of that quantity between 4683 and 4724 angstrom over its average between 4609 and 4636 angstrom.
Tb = 1.09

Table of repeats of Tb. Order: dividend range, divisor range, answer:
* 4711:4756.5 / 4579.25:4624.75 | 1.06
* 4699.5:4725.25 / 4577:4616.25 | 1.07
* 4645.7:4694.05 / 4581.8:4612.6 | 1.09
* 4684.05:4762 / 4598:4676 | 1.03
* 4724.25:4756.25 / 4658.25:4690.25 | 0.97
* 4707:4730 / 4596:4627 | 1.10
